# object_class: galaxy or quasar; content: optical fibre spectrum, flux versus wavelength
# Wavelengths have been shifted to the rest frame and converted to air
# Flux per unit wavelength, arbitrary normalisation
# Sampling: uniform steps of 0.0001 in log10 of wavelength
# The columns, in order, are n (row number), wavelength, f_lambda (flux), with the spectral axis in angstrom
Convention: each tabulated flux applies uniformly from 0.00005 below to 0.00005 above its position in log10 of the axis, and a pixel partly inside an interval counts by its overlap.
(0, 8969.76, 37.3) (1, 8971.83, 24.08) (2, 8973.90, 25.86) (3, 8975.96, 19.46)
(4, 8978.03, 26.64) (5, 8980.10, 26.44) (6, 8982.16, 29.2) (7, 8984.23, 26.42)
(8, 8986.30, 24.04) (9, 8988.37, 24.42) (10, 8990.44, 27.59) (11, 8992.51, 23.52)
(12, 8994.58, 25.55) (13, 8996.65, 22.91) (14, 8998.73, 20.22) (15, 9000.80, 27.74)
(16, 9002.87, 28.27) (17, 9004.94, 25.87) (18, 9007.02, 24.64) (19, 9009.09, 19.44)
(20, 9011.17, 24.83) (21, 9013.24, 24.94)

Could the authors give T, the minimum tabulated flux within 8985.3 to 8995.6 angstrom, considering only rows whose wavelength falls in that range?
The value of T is 23.52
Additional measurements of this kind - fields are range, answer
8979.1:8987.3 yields 24.04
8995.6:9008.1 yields 20.22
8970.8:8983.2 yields 19.46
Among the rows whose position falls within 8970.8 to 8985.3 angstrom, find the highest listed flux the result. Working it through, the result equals 29.2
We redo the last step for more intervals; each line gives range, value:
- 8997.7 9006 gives 28.27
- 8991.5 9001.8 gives 27.74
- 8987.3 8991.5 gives 27.59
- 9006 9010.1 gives 24.64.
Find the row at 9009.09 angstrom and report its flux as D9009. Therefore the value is 19.44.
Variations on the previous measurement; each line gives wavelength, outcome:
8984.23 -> 26.42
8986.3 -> 24.04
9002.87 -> 28.27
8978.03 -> 26.64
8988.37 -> 24.42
